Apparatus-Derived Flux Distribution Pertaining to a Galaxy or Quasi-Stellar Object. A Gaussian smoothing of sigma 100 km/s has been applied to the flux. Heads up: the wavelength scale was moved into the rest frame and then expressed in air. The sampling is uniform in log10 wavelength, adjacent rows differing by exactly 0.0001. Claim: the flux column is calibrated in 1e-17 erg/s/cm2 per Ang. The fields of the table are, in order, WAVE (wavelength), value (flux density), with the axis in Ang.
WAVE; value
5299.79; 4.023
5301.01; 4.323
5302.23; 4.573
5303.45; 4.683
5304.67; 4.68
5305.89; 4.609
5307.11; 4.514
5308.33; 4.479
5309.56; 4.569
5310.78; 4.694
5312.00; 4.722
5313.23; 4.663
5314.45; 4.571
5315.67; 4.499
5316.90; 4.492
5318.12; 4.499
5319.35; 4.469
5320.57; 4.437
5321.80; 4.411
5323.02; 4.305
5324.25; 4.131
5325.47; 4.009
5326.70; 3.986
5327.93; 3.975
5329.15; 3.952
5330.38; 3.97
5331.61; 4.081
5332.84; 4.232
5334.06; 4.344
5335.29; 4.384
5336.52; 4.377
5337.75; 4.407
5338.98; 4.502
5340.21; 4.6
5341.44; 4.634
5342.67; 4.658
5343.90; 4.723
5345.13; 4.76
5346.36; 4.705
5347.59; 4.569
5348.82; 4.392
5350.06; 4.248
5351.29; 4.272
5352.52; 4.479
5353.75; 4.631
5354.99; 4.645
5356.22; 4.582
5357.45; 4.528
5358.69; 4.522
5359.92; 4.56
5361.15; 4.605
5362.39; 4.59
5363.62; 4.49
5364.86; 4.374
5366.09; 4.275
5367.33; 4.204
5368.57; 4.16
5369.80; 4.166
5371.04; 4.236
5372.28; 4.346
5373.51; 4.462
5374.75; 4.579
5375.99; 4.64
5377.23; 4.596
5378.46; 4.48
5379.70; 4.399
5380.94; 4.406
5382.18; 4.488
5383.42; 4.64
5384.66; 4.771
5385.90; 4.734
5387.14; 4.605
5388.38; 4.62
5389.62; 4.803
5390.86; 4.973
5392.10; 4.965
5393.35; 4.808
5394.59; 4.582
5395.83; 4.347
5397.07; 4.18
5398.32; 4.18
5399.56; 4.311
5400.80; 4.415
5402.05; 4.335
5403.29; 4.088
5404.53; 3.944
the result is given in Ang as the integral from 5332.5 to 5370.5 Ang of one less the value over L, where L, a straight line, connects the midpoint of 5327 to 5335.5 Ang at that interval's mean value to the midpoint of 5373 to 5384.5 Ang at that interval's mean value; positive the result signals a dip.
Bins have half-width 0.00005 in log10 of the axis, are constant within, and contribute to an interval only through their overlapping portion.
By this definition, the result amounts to -1.6 Ang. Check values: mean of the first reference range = 4.12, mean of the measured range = 4.47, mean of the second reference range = 4.53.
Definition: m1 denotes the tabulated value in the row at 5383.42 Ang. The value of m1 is 4.64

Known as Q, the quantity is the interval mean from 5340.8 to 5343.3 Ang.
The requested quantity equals 4.65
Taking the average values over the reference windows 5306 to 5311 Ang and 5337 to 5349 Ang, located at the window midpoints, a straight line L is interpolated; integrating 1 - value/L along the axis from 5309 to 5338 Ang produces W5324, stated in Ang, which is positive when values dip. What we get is 1.5 Ang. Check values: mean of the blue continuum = 4.56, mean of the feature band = 4.34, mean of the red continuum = 4.6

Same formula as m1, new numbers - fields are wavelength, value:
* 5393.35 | 4.808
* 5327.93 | 3.975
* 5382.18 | 4.488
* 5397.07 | 4.18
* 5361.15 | 4.605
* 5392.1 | 4.965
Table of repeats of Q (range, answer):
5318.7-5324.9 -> 4.35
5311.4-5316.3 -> 4.61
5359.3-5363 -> 4.59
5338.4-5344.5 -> 4.62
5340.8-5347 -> 4.7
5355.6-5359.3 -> 4.54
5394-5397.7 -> 4.37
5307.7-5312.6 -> 4.62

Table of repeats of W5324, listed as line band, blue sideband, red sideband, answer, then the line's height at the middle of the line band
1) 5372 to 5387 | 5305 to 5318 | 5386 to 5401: 0.1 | 4.58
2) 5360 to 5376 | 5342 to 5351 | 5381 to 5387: 0.7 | 4.6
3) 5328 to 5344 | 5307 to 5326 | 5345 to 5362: 0.5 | 4.5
